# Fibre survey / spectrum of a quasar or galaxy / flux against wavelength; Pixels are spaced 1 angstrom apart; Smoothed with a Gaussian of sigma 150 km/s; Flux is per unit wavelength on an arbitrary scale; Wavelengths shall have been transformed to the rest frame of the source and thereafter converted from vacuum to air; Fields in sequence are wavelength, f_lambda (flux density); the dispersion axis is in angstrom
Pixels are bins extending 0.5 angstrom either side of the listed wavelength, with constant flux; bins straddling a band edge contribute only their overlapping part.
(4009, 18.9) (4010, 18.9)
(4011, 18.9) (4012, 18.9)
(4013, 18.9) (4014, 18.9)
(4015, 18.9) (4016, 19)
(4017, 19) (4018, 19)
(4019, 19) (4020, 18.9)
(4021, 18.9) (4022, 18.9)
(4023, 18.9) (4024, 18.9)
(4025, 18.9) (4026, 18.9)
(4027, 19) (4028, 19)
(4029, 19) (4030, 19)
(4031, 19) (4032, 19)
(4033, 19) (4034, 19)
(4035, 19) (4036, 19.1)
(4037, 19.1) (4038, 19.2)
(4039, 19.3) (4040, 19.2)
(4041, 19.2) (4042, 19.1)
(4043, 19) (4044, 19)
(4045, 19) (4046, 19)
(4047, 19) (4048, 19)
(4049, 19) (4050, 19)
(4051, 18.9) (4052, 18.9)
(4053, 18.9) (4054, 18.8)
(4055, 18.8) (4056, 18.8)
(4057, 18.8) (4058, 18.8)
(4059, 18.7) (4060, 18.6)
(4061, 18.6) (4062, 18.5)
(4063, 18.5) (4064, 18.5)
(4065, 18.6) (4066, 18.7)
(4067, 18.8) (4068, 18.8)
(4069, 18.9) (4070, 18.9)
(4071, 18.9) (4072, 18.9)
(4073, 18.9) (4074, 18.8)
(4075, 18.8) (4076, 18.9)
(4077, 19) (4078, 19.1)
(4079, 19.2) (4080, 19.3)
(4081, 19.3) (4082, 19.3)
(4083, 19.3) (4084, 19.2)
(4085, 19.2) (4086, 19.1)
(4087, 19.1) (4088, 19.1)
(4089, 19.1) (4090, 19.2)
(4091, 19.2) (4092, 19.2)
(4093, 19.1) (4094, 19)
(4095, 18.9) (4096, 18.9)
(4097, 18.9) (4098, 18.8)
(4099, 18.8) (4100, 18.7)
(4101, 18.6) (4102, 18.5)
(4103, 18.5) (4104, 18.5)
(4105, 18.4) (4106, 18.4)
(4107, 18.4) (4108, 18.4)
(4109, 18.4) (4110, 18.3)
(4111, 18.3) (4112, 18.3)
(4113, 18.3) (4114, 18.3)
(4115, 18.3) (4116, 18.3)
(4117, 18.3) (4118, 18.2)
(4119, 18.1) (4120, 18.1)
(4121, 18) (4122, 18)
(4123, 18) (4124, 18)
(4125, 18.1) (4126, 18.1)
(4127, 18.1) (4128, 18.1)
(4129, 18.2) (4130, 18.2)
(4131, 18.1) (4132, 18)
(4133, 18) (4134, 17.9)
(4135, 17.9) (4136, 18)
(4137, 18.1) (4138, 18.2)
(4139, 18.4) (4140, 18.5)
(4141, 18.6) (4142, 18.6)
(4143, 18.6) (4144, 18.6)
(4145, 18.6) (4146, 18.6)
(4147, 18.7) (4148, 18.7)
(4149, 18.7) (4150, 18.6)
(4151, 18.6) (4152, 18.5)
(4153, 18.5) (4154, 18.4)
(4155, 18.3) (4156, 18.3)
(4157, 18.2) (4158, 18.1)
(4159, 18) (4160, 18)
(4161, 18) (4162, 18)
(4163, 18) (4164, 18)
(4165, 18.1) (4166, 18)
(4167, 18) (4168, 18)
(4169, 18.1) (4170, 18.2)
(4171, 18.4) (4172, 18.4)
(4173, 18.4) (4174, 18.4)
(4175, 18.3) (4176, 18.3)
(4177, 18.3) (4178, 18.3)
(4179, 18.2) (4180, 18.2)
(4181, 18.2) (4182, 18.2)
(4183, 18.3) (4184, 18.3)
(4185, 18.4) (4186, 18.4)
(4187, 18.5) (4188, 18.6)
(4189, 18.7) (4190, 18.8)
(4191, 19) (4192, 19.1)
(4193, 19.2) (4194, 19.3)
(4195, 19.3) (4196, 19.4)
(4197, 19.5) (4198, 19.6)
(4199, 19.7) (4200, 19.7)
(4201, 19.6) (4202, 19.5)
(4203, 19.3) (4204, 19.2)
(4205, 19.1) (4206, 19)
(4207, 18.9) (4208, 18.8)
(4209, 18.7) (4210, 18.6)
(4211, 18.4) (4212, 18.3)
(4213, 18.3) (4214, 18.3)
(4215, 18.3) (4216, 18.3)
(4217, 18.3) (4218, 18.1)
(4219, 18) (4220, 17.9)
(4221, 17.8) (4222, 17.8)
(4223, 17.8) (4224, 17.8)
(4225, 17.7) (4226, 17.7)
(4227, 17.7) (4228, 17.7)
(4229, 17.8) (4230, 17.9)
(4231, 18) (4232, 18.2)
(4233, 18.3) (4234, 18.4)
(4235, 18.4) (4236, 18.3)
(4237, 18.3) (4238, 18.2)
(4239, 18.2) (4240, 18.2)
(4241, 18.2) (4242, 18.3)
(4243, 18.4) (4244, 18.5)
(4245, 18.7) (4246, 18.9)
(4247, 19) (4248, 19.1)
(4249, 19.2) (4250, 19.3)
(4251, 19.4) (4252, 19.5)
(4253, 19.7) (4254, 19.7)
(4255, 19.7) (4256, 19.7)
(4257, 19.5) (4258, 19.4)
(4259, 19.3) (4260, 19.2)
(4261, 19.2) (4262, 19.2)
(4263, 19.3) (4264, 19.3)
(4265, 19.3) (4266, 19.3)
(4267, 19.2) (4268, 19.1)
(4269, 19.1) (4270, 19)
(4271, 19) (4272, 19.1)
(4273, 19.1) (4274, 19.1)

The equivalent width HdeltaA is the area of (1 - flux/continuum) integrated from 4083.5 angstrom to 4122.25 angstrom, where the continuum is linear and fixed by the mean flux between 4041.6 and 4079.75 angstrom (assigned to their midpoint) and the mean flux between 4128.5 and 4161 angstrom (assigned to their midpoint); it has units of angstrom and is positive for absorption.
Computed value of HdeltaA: -0.1 angstrom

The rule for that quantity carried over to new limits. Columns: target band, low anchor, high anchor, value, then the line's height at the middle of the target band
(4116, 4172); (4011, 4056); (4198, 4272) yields 1.8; 18.8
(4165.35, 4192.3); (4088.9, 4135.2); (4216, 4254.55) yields 0.0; 18.4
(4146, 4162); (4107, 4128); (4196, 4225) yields 0.0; 18.4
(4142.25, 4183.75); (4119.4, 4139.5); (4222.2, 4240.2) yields -0.6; 18.1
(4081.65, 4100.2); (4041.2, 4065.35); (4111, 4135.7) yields -0.6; 18.5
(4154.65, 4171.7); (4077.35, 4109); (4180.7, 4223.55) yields 0.6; 18.8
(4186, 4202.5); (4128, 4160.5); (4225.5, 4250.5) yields -0.8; 18.3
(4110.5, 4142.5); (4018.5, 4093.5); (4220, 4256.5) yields 1.0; 18.8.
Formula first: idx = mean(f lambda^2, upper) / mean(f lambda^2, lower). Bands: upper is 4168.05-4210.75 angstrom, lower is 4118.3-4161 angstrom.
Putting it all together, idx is 1.1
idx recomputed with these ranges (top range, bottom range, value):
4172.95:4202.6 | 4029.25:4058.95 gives 1.06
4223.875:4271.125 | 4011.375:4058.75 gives 1.10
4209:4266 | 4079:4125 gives 1.06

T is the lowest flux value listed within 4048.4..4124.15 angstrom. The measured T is 18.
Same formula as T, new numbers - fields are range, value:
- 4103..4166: 17.9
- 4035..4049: 19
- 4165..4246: 17.7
